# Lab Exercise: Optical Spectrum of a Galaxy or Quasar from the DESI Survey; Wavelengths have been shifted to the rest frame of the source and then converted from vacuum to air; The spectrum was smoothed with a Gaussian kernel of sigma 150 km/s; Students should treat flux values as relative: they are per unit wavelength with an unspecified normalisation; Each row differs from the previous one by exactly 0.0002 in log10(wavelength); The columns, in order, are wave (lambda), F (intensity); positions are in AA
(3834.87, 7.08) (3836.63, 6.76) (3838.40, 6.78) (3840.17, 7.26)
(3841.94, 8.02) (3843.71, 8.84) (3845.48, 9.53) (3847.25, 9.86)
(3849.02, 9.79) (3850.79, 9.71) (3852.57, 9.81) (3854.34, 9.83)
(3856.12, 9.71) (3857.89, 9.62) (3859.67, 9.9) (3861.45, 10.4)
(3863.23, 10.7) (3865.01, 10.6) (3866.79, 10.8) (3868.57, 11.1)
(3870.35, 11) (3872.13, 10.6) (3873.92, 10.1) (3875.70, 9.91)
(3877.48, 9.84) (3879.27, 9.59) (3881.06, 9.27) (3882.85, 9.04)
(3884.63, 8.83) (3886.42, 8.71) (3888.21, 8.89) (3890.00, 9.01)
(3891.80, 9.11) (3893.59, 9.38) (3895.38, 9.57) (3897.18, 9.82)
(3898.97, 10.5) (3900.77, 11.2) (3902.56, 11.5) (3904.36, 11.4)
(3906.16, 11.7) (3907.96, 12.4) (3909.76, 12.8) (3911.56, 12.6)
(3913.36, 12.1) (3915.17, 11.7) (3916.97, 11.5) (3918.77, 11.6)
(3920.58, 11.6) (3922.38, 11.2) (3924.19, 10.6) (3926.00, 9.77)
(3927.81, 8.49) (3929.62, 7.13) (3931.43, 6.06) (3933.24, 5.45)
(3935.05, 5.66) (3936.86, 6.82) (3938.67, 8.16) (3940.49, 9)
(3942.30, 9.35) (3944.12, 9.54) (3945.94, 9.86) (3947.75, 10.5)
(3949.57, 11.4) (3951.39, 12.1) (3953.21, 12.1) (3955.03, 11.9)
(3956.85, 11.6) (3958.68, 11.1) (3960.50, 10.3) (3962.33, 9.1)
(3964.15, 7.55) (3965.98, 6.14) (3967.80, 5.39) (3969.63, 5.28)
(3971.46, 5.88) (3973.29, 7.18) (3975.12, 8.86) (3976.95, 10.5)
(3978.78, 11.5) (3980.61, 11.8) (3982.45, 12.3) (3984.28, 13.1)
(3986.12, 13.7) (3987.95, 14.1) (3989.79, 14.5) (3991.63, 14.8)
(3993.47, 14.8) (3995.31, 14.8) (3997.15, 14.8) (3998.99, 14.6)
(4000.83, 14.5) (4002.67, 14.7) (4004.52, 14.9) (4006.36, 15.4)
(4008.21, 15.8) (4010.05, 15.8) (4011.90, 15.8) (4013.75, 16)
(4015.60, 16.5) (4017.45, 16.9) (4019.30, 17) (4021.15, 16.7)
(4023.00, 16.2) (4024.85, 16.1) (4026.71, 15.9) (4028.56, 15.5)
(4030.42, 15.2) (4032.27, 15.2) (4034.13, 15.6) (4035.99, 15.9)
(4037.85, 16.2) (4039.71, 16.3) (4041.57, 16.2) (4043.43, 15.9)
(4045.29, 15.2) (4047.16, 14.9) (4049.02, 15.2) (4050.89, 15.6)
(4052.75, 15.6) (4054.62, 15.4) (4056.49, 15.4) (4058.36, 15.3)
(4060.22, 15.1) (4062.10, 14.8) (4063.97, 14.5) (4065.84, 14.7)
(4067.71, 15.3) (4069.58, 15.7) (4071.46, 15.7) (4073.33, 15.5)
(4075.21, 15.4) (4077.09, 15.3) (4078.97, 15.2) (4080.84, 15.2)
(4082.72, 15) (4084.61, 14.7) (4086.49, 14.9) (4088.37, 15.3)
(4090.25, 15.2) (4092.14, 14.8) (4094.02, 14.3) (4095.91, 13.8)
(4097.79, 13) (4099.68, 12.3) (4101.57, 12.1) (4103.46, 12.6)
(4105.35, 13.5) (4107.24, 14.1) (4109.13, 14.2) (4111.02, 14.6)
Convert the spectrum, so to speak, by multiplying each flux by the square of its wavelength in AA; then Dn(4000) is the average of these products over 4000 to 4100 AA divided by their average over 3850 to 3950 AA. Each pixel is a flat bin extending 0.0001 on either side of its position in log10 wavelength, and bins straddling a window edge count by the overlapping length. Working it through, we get 1.67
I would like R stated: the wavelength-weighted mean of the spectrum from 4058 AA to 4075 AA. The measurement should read 15.2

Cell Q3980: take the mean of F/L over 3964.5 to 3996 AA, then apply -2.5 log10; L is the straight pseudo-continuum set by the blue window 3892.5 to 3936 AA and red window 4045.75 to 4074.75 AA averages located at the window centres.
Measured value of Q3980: 0.17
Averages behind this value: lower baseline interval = 10.2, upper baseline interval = 15.2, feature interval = 10.8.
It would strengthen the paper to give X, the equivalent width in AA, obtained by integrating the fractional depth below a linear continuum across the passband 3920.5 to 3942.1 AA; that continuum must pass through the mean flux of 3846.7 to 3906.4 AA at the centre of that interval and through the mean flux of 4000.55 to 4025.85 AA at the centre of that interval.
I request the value 7.2 AA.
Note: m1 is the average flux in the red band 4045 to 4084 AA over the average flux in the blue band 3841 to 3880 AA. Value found 1.53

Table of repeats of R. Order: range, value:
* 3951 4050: 13.5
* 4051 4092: 15.2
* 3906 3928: 11.5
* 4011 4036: 16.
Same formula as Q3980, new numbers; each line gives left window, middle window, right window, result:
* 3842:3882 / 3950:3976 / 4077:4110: 0.30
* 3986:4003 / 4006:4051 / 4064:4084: -0.07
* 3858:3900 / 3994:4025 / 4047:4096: -0.17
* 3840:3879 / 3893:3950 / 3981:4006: 0.18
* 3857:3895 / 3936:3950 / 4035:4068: 0.28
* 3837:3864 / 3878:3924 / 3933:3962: -0.12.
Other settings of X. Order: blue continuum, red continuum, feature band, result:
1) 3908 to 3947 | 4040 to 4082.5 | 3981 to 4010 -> -4.41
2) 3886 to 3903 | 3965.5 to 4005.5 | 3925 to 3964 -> 5.85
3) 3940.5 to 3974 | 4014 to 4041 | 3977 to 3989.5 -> -0.94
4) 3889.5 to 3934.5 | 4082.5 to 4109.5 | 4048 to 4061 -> -2.22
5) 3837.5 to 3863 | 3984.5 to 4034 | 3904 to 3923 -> -0.36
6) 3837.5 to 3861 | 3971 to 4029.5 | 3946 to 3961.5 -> 1.64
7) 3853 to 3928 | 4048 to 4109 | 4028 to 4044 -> -2.38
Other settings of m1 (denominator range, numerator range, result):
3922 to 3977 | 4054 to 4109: 1.66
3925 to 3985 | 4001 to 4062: 1.72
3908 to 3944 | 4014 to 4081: 1.62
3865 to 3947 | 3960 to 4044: 1.37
